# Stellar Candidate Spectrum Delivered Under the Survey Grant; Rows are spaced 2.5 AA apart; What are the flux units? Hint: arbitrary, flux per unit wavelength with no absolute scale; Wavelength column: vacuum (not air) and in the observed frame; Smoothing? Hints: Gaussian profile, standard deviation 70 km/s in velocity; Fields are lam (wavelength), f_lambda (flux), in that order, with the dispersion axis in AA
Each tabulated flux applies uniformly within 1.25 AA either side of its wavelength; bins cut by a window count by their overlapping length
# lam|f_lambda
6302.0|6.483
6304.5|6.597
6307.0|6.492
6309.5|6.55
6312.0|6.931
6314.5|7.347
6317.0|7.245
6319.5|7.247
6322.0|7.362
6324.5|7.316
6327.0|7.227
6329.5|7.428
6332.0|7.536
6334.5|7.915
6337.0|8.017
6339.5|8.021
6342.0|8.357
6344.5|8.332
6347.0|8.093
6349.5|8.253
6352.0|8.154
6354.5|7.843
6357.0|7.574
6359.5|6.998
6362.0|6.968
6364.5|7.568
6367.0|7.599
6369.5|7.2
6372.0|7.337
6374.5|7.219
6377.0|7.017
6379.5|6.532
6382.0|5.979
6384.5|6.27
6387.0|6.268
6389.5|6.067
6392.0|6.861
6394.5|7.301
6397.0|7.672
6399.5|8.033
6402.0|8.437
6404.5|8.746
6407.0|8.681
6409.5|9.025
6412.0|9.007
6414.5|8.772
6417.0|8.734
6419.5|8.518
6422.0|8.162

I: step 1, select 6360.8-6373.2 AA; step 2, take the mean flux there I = 7.34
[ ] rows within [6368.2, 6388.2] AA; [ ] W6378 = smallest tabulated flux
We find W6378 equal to 5.979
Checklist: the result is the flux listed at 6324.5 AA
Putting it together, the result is 7.316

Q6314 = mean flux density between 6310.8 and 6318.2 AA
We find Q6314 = 7.18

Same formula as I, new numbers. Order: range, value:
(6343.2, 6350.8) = 8.23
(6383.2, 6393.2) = 6.36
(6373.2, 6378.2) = 7.12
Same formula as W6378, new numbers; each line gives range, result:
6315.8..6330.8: 7.227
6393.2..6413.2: 7.301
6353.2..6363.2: 6.968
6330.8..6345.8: 7.536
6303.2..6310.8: 6.492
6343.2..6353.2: 8.093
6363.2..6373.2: 7.2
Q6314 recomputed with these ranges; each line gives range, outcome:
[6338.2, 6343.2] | 8.19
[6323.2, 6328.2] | 7.27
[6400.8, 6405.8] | 8.59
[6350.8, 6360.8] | 7.64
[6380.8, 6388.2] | 6.17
